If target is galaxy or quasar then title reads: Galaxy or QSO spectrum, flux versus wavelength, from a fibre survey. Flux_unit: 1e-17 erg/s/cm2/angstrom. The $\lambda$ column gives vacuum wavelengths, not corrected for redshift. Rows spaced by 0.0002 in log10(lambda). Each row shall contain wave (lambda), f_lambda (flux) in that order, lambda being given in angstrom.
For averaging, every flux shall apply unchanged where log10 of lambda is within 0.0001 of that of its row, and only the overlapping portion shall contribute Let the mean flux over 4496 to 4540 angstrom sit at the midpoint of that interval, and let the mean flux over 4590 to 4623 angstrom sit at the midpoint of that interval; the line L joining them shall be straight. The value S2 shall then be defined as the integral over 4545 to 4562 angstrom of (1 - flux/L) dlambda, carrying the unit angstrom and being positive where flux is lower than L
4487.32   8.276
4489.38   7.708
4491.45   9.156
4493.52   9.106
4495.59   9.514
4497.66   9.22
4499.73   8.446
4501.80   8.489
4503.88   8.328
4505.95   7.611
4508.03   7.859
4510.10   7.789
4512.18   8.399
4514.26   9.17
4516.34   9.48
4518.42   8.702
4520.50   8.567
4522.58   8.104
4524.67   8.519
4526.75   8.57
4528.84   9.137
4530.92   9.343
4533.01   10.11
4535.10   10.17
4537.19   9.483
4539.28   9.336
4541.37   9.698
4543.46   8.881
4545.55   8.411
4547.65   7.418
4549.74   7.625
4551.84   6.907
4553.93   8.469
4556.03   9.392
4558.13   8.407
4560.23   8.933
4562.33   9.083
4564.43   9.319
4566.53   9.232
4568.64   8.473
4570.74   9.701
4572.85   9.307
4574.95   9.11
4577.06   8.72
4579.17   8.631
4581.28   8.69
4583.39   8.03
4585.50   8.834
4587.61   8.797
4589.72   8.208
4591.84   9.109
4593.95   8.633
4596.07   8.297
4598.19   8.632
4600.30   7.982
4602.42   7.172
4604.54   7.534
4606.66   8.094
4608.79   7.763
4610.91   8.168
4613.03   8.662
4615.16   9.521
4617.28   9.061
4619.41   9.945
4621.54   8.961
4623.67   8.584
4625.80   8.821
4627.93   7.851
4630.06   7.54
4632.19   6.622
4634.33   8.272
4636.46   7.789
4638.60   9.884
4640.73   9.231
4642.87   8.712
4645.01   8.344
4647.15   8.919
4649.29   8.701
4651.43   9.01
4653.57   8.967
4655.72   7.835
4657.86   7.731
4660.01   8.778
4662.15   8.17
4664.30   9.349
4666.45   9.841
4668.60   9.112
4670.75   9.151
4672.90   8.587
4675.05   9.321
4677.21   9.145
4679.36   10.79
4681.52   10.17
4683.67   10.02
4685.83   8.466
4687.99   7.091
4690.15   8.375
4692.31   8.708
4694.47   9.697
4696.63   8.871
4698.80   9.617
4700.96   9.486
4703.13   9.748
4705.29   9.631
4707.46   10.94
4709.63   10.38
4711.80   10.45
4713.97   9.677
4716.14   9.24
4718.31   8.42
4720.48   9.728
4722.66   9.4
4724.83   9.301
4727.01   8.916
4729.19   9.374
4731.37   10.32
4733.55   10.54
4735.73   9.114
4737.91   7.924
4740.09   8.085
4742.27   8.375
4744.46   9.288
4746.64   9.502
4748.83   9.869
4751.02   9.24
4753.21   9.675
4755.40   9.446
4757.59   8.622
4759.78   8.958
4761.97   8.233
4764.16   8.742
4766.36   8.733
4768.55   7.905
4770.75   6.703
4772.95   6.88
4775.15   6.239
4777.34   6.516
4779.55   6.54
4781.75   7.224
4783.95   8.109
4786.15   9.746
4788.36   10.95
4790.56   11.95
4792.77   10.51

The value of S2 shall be 0.9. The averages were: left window 8.81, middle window 8.23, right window 8.5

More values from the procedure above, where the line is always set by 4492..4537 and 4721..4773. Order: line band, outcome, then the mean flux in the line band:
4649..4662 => 0.6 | 8.47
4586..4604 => 1.0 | 8.35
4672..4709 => -1.9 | 9.35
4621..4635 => 1.3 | 8.05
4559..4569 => -0.2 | 9.03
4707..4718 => -1.3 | 9.97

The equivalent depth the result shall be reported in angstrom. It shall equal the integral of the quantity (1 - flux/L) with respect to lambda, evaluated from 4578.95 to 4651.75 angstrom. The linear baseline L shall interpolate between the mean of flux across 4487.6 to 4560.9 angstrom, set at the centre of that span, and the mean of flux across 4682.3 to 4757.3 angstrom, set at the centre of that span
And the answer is 4.09 angstrom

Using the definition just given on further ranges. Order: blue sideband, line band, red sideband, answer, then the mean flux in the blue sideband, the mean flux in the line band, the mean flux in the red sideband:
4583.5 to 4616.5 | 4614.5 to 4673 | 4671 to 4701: 0.52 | 8.36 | 8.69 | 9.16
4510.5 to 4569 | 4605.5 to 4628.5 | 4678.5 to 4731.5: 1.08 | 8.82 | 8.69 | 9.45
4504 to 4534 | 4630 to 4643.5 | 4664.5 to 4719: 1.22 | 8.66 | 8.34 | 9.4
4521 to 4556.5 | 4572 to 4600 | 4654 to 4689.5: 0.57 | 8.78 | 8.67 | 8.96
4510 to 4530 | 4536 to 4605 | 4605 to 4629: 0.27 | 8.69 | 8.63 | 8.65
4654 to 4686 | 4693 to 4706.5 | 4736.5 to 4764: -0.67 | 9.11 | 9.5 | 8.93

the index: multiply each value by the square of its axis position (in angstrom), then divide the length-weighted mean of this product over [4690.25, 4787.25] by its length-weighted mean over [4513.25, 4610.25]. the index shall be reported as 1.1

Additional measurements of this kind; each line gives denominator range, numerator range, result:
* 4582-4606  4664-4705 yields 1.16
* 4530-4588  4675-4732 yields 1.13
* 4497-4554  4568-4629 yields 1.03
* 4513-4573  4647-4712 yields 1.10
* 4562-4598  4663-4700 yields 1.09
